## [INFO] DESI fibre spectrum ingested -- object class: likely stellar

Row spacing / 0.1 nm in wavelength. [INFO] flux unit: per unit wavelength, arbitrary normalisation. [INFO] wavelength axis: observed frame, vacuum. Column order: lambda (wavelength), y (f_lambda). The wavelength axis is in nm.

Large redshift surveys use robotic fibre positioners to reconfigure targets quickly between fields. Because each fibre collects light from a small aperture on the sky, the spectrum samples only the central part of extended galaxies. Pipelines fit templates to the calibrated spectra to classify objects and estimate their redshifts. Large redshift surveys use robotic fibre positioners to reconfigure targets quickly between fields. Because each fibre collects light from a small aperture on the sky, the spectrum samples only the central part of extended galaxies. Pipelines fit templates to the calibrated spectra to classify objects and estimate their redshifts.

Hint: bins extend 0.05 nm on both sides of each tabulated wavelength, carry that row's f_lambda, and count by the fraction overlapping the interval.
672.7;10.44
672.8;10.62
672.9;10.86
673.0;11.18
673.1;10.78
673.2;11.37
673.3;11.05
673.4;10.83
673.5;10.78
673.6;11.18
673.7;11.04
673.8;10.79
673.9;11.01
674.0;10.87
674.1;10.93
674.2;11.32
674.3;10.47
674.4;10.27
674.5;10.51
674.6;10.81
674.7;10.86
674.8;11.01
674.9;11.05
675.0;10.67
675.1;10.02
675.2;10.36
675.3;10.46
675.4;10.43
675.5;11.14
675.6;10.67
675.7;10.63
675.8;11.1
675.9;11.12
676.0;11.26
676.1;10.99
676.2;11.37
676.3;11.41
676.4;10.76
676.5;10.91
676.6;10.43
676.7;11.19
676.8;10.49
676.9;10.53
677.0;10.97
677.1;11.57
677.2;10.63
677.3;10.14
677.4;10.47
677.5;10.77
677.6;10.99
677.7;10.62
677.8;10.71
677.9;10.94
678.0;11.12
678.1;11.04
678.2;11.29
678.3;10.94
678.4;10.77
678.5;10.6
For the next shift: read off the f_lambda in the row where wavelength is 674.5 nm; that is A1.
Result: 10.51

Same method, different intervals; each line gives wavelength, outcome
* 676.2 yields 11.37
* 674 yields 10.87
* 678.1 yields 11.04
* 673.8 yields 10.79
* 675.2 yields 10.36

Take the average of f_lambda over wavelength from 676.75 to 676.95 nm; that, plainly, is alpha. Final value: 10.5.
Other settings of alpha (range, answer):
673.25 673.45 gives 10.9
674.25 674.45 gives 10.4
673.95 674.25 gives 11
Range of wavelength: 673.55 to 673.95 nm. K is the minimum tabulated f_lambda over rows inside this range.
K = 10.79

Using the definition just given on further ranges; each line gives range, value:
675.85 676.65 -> 10.43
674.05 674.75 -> 10.27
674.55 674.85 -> 10.81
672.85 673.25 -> 10.78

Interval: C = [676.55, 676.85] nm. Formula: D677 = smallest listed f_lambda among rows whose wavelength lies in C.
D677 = 10.43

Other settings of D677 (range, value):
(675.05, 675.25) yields 10.02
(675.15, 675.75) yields 10.36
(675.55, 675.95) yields 10.63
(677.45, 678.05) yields 10.62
